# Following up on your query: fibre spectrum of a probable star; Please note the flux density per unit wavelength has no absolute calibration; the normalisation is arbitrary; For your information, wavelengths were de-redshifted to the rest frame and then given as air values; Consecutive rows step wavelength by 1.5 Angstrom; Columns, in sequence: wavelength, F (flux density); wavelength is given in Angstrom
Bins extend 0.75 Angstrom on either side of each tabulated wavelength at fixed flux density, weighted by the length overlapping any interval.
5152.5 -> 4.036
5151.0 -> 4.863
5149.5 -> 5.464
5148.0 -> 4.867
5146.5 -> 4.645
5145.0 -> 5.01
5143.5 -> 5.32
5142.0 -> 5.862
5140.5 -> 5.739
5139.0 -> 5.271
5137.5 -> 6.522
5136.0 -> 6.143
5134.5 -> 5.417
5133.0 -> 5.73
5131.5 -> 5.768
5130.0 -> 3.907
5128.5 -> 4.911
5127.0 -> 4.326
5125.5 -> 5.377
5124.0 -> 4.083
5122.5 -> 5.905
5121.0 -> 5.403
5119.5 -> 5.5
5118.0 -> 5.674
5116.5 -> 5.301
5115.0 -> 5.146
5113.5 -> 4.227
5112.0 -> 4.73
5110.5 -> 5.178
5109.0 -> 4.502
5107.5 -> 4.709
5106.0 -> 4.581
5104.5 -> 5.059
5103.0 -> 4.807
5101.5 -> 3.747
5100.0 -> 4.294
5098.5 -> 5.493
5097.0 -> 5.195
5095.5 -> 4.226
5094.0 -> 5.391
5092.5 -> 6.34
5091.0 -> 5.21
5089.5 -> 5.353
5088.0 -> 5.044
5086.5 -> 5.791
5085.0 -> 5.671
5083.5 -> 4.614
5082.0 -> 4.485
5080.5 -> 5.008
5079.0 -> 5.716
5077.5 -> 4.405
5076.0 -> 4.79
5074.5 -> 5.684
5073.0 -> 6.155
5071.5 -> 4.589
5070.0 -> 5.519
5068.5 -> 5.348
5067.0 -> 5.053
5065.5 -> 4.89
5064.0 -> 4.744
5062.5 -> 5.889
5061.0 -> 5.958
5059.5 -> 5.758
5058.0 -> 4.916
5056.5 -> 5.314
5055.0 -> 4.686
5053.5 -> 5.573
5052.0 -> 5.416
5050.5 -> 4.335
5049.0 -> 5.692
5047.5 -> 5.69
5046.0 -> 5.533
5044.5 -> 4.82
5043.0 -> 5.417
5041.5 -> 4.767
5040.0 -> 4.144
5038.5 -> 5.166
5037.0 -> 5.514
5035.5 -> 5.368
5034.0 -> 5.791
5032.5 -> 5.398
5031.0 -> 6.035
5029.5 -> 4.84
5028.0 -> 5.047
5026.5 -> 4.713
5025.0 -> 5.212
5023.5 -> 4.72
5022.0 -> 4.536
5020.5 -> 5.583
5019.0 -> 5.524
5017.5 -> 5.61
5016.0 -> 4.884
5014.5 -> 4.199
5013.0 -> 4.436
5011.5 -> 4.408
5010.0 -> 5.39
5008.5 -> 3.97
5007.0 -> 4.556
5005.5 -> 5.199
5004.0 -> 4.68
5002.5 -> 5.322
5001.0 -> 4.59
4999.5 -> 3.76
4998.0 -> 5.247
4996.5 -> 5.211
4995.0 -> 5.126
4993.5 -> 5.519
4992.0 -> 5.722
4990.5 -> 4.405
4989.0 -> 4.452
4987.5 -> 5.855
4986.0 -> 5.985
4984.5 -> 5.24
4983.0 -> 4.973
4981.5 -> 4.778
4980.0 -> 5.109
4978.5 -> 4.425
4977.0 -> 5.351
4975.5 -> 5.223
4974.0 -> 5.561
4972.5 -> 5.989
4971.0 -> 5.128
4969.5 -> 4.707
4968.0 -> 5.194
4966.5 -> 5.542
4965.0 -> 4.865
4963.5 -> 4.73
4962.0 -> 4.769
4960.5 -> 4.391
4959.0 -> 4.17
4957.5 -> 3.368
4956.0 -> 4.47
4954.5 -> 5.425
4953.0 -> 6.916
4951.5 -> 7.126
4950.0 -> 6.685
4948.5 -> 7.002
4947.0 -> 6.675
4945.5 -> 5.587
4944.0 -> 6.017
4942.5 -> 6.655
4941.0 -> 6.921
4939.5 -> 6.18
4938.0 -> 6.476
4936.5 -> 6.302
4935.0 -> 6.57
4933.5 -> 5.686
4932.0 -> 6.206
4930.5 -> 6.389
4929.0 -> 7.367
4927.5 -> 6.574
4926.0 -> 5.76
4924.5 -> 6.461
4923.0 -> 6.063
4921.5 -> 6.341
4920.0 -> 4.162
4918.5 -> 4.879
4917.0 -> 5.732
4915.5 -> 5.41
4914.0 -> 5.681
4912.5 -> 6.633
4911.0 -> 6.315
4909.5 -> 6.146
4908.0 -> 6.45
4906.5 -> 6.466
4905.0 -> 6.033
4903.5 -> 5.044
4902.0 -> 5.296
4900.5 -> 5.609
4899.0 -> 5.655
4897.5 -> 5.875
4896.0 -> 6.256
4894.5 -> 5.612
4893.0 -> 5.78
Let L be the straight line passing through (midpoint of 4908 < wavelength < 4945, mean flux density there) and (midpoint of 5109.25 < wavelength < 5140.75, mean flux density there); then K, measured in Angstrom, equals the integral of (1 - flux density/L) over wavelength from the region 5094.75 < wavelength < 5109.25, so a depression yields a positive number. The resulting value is 1.81 Angstrom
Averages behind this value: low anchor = 6.12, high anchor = 5.23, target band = 4.67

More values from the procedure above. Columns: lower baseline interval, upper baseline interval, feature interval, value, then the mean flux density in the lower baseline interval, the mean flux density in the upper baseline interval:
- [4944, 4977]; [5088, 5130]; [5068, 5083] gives -0.3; 5.42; 4.97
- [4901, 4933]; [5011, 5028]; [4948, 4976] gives 1.0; 5.97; 4.91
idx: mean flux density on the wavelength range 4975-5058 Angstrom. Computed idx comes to 5.06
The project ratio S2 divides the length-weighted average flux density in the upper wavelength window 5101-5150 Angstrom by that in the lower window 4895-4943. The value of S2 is 0.85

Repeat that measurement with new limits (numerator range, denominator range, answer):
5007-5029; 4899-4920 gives 0.84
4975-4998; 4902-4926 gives 0.88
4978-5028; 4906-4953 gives 0.79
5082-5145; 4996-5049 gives 1.03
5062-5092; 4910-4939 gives 0.86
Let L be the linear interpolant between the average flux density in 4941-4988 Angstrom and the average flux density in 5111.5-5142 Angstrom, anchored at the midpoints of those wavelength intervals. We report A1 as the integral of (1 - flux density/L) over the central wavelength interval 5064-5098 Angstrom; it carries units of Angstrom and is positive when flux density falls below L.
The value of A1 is 0.8 Angstrom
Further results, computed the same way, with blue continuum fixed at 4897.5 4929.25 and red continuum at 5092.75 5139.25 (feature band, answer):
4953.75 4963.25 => 2.1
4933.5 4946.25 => -1.2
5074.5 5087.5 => 0.3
